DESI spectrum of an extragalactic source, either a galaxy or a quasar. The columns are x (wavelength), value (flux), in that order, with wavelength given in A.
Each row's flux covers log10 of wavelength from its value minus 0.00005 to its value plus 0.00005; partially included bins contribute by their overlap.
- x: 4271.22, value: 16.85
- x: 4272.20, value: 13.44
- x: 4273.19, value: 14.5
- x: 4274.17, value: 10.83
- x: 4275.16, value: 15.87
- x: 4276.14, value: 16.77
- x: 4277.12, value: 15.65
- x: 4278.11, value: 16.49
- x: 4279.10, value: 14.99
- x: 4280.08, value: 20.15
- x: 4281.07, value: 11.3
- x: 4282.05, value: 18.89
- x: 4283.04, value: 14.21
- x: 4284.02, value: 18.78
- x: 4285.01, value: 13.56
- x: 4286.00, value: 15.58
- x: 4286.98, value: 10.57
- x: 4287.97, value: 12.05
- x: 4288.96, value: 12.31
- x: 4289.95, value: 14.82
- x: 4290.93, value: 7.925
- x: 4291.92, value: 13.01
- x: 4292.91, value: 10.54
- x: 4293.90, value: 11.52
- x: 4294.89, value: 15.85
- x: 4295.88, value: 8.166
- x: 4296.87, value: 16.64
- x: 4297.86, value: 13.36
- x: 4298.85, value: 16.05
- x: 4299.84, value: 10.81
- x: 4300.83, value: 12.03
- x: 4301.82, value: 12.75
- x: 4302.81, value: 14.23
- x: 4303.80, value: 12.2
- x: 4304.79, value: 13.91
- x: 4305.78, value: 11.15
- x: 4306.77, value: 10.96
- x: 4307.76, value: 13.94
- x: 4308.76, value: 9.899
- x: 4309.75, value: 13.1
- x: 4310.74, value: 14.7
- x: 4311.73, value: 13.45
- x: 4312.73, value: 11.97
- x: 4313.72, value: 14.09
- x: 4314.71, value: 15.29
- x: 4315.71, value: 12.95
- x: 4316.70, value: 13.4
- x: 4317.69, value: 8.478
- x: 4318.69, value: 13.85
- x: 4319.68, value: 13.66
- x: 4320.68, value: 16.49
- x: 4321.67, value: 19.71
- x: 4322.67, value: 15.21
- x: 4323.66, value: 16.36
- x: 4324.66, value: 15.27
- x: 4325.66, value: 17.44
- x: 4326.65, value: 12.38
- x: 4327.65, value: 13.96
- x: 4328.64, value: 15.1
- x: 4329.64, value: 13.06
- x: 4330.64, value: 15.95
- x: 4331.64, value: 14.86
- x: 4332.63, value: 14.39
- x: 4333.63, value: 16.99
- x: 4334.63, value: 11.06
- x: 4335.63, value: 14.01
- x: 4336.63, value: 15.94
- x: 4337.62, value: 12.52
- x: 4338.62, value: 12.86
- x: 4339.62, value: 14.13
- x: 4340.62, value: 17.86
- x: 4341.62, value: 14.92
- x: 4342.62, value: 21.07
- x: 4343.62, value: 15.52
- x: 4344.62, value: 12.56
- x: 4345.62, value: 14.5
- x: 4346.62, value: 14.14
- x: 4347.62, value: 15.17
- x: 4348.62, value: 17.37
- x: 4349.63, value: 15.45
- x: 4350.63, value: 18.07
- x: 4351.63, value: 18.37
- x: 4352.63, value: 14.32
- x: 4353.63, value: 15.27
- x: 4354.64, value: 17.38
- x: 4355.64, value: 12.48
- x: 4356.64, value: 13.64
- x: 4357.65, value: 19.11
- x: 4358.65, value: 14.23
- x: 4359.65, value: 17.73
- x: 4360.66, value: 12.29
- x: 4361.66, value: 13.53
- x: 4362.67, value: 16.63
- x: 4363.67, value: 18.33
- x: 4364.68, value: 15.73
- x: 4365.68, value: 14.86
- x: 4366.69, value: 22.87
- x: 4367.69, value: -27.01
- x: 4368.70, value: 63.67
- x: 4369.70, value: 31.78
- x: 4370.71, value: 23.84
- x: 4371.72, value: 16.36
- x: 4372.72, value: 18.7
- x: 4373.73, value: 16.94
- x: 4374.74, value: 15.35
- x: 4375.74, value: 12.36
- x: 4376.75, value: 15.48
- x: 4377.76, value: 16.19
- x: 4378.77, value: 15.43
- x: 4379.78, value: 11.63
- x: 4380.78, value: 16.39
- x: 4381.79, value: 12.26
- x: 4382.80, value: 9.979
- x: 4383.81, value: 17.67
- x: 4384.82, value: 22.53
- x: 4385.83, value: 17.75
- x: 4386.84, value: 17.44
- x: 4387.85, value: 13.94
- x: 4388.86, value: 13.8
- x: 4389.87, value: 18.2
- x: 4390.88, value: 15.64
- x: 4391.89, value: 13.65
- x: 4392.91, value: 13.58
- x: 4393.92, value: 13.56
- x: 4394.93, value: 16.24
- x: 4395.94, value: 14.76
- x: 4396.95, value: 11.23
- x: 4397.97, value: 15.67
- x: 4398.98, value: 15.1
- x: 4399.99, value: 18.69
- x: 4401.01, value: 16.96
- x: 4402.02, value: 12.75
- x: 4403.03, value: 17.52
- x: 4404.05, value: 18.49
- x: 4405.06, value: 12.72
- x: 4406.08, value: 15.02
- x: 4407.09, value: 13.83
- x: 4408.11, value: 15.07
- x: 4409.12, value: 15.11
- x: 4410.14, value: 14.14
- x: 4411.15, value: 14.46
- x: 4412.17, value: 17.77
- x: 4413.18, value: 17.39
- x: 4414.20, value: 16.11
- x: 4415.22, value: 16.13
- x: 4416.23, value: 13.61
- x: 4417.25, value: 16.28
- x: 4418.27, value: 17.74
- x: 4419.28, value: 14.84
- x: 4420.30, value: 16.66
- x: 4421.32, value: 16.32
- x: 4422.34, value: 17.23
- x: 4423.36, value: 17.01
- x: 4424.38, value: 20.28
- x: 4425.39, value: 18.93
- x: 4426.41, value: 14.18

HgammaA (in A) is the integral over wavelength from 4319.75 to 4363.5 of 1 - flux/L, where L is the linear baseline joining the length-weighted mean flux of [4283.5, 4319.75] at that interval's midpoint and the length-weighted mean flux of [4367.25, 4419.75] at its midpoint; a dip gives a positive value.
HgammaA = -3.2 A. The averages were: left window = 12.9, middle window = 15.3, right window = 16.1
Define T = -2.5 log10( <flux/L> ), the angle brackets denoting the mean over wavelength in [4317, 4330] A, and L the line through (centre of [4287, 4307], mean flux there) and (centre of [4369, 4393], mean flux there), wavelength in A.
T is -0.06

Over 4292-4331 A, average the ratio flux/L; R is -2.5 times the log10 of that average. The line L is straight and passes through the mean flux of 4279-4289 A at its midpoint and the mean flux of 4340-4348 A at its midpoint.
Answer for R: 0.13 mag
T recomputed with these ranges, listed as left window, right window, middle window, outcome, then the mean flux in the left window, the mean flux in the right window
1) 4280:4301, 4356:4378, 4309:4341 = 0.06 mag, 13.4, 17.4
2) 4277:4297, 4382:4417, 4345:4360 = -0.07 mag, 13.9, 15.5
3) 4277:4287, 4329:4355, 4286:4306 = 0.23 mag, 15.7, 15.3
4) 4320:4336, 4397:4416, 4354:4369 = -0.03 mag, 15.1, 15.6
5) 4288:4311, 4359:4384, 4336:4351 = -0.02 mag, 12.6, 16.7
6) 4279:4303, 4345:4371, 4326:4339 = 0.11 mag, 13.6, 17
